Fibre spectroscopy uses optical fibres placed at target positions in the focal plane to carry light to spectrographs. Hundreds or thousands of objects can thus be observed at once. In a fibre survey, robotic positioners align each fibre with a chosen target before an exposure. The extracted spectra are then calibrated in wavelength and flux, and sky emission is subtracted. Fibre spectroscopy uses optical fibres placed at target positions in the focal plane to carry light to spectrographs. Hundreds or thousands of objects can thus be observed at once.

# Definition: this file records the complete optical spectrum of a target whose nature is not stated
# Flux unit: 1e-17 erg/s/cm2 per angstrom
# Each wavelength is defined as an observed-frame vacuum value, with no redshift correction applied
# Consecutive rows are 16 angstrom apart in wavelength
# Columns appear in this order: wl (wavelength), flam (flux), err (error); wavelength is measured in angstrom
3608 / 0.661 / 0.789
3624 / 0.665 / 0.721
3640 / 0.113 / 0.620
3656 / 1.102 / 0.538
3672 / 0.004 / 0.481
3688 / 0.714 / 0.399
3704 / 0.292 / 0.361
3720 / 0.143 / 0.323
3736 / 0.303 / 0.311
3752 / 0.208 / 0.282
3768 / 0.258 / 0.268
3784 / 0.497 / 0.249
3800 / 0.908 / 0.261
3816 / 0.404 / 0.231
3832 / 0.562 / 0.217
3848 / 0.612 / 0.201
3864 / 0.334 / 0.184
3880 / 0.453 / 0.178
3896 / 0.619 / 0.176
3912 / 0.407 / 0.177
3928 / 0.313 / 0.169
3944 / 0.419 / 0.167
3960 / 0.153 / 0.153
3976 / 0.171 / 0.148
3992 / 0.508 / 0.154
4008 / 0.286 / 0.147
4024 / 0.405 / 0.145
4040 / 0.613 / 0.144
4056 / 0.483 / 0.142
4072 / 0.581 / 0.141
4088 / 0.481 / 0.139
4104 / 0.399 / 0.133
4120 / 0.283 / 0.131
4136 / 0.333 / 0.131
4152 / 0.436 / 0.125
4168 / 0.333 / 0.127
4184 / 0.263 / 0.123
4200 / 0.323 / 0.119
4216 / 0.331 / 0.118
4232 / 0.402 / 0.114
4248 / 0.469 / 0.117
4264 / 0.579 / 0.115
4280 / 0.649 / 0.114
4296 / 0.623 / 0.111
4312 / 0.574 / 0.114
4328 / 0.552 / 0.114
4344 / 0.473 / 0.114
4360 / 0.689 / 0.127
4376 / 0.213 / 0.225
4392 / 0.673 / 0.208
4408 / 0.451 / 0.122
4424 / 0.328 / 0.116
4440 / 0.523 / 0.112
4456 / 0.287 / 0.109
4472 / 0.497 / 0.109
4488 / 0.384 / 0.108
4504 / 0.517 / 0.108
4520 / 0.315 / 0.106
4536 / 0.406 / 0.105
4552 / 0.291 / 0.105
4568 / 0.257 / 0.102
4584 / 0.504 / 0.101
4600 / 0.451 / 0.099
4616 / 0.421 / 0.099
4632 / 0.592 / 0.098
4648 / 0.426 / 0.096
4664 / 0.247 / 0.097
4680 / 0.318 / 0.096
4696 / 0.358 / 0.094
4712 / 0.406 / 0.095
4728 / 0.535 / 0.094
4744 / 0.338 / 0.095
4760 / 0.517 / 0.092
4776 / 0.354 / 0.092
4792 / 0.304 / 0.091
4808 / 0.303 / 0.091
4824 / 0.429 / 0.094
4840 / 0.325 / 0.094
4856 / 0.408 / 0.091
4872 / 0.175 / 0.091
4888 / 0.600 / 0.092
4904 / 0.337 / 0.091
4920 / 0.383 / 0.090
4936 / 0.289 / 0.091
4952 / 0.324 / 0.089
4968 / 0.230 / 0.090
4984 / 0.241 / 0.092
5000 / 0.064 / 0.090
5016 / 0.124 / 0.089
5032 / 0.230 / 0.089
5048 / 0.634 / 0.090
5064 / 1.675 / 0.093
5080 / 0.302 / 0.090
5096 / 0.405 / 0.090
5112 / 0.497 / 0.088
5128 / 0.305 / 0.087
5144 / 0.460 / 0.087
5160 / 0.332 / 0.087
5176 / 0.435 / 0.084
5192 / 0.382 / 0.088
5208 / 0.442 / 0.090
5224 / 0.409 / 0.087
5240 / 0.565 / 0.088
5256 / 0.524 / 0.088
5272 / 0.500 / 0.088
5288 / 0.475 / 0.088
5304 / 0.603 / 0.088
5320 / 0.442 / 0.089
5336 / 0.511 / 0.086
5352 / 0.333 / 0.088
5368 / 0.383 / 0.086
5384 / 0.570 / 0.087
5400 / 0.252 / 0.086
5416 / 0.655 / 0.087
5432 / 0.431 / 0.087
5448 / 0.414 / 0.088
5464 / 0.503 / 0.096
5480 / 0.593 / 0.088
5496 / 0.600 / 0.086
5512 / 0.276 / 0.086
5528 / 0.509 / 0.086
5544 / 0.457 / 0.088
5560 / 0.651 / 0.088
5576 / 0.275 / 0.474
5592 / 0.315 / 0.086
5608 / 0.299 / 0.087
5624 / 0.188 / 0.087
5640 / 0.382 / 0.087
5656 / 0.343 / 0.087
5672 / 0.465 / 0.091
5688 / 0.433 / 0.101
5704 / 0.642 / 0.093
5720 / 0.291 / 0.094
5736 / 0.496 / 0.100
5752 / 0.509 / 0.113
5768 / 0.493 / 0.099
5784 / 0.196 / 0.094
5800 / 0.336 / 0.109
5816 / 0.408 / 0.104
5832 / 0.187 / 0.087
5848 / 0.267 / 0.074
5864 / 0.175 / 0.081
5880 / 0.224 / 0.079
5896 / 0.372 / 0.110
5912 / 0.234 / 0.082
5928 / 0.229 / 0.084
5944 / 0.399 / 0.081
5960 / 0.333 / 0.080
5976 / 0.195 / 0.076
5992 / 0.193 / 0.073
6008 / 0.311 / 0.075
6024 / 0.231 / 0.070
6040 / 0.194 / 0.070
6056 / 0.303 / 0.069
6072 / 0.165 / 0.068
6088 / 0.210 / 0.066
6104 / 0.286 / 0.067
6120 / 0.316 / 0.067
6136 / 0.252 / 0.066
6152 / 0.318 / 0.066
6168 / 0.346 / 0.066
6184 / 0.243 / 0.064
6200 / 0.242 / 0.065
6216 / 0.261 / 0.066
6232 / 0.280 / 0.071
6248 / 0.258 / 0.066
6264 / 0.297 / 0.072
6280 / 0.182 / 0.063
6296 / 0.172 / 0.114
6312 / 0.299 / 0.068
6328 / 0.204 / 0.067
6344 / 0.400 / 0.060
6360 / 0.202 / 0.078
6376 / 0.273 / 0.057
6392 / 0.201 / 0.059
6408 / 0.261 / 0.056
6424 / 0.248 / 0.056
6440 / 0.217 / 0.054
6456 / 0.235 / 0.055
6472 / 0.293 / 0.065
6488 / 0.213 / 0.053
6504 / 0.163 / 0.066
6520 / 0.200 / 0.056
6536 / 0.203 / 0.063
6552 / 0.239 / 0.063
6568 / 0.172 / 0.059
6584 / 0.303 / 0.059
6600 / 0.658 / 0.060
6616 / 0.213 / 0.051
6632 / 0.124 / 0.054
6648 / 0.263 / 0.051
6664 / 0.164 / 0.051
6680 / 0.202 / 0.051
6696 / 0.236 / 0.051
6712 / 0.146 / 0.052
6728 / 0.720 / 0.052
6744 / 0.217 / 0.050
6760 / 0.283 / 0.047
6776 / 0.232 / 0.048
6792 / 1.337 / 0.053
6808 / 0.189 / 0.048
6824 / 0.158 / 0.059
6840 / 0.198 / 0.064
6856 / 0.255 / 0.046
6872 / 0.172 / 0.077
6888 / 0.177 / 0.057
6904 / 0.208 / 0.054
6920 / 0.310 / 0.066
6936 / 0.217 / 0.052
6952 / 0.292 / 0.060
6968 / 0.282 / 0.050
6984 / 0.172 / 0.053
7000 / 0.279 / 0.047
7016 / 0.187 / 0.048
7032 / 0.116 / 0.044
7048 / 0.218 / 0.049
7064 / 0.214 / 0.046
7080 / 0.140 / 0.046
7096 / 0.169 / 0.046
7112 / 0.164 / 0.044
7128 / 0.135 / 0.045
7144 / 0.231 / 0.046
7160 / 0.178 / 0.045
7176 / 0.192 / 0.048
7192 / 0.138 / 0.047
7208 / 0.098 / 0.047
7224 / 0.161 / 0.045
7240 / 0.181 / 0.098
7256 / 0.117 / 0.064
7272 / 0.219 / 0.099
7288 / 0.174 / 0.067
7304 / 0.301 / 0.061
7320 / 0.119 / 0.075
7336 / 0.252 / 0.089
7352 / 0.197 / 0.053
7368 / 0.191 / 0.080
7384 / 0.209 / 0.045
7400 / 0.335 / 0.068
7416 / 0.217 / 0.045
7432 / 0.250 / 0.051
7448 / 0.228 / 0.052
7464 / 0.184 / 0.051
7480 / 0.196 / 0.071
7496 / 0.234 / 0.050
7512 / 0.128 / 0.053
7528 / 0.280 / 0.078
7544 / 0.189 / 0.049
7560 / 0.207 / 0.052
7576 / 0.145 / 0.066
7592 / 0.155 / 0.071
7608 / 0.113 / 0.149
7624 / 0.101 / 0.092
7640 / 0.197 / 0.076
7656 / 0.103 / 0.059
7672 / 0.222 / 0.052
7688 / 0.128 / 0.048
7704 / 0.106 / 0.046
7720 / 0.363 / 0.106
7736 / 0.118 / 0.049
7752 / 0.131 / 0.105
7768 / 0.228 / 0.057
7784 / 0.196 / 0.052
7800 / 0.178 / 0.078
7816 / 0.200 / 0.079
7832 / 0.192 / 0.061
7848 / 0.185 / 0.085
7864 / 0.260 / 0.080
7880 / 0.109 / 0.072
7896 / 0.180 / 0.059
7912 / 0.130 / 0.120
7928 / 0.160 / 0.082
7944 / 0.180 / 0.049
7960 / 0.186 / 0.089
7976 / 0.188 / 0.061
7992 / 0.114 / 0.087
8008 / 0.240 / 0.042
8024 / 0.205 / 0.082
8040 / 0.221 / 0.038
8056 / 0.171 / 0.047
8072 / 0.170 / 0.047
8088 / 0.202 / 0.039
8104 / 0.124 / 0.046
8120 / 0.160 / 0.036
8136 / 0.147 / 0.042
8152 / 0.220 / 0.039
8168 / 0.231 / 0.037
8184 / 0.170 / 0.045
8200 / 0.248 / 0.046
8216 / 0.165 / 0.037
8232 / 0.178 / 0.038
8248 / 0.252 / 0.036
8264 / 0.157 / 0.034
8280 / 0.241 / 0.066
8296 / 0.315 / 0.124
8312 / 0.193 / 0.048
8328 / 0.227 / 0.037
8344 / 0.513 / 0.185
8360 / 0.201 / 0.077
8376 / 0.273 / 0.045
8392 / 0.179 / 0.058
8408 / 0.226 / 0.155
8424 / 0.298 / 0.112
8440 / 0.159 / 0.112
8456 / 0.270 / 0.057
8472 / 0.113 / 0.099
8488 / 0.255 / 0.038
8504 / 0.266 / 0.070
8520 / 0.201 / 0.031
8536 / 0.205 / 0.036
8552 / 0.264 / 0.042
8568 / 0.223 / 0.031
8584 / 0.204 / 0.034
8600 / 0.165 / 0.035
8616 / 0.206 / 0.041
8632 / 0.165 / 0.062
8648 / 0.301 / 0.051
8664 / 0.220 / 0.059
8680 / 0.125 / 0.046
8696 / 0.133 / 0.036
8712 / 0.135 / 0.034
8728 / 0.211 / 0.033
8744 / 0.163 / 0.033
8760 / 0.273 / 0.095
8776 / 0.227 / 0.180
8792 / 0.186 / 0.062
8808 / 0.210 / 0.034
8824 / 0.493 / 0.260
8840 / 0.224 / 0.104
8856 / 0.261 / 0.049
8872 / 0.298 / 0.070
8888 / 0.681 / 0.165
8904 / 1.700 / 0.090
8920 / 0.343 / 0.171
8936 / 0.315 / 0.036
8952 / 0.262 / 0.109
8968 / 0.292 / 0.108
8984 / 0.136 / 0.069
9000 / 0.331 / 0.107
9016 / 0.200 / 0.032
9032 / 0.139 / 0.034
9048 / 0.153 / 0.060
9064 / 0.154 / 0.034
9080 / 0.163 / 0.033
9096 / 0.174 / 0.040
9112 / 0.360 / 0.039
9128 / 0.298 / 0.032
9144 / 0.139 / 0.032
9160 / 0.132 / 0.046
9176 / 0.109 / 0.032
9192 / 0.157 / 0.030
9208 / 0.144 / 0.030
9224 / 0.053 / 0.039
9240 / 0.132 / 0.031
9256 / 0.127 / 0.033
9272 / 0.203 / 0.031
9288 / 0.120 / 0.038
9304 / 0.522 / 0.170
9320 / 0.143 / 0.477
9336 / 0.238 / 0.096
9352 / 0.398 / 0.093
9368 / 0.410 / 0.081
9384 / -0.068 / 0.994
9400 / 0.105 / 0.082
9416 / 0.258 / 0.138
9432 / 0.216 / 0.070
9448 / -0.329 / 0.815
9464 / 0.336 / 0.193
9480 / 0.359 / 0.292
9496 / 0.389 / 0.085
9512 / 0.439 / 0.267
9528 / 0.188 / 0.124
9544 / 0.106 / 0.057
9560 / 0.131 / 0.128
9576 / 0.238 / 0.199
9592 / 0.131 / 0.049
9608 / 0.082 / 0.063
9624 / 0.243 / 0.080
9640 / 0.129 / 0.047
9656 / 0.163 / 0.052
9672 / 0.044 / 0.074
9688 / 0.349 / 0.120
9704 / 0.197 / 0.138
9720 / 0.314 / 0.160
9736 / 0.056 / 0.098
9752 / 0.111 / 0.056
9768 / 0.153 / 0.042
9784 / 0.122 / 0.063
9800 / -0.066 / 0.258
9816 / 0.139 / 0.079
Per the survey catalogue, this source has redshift 0.36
